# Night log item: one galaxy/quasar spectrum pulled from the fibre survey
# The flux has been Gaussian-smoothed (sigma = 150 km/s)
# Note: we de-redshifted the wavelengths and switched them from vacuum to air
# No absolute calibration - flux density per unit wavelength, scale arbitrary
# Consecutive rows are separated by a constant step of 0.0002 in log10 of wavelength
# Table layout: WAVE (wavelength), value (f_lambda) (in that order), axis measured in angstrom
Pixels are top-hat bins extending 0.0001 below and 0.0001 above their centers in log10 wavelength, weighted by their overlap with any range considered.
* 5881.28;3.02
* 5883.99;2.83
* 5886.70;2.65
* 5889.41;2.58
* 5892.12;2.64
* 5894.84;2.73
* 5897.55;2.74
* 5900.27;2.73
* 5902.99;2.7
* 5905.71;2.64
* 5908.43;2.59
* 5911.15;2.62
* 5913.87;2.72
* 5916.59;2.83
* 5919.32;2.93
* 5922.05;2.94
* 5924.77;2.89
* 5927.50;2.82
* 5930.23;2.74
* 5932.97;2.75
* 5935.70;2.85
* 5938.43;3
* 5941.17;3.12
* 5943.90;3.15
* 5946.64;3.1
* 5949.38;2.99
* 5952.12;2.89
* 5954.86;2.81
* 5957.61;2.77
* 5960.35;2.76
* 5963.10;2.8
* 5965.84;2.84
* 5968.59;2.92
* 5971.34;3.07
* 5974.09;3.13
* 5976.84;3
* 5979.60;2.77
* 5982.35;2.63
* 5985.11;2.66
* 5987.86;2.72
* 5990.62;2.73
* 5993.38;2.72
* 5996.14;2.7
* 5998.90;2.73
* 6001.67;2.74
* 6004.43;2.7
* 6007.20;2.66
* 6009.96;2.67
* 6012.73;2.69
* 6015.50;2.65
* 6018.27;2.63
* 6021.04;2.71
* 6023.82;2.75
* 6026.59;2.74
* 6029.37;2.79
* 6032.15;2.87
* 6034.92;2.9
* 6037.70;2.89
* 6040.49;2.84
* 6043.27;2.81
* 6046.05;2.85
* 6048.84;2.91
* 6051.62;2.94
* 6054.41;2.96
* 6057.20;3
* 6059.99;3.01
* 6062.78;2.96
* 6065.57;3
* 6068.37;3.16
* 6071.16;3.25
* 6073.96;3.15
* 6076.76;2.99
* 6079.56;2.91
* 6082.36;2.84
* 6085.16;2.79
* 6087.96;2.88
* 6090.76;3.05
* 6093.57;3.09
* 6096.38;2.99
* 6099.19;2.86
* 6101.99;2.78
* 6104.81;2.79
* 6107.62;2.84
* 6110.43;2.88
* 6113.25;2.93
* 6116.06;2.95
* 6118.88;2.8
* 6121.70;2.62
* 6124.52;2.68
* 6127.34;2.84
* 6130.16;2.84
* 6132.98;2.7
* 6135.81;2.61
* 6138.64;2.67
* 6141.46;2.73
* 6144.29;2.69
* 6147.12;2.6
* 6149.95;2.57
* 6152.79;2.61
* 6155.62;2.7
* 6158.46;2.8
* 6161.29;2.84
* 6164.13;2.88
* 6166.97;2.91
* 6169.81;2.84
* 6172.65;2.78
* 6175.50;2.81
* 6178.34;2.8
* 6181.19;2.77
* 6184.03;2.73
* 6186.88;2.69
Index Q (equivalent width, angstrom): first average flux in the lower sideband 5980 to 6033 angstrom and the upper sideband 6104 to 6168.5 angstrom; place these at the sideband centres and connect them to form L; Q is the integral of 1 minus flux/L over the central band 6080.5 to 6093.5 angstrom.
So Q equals -0.81 angstrom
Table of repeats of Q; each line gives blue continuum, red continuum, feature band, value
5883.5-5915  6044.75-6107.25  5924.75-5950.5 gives -1.93 angstrom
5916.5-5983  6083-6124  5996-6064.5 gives 1.87 angstrom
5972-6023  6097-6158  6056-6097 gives -3.86 angstrom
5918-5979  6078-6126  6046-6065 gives -0.50 angstrom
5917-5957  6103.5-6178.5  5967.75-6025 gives 2.34 angstrom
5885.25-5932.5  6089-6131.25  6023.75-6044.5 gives -0.10 angstrom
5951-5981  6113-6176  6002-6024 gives 1.31 angstrom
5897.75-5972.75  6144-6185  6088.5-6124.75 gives -1.19 angstrom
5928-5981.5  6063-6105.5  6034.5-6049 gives 0.45 angstrom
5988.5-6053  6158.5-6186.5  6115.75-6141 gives 0.57 angstrom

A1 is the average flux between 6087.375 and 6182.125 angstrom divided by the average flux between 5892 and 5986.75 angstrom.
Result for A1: 1.0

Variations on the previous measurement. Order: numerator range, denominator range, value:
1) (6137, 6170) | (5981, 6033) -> 1.01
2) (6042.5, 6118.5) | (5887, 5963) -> 1.05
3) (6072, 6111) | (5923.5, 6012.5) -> 1.03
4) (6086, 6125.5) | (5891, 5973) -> 1.01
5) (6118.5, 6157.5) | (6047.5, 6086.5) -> 0.90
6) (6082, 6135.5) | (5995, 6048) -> 1.03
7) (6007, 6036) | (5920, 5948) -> 0.93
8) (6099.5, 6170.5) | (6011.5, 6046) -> 1.00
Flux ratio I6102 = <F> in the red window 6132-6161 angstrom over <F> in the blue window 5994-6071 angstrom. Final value 0.94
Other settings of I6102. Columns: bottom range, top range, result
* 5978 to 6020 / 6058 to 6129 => 1.08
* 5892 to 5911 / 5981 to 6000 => 1.01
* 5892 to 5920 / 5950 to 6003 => 1.04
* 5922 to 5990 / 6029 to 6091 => 1.02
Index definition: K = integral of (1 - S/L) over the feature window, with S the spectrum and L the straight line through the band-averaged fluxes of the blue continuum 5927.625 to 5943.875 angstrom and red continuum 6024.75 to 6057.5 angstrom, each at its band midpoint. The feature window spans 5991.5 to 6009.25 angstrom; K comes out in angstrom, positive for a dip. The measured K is 1.1 angstrom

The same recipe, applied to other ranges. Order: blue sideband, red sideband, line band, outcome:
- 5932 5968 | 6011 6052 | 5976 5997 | 0.9 angstrom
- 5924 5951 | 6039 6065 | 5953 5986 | 1.0 angstrom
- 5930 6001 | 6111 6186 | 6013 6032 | 0.7 angstrom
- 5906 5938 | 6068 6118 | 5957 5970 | 0.0 angstrom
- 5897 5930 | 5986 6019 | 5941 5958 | -1.5 angstrom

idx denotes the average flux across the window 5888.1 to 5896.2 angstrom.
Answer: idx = 2.65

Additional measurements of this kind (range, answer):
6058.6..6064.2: 2.99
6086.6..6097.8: 3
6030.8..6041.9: 2.88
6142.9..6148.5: 2.65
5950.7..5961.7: 2.81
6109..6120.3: 2.89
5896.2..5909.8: 2.68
